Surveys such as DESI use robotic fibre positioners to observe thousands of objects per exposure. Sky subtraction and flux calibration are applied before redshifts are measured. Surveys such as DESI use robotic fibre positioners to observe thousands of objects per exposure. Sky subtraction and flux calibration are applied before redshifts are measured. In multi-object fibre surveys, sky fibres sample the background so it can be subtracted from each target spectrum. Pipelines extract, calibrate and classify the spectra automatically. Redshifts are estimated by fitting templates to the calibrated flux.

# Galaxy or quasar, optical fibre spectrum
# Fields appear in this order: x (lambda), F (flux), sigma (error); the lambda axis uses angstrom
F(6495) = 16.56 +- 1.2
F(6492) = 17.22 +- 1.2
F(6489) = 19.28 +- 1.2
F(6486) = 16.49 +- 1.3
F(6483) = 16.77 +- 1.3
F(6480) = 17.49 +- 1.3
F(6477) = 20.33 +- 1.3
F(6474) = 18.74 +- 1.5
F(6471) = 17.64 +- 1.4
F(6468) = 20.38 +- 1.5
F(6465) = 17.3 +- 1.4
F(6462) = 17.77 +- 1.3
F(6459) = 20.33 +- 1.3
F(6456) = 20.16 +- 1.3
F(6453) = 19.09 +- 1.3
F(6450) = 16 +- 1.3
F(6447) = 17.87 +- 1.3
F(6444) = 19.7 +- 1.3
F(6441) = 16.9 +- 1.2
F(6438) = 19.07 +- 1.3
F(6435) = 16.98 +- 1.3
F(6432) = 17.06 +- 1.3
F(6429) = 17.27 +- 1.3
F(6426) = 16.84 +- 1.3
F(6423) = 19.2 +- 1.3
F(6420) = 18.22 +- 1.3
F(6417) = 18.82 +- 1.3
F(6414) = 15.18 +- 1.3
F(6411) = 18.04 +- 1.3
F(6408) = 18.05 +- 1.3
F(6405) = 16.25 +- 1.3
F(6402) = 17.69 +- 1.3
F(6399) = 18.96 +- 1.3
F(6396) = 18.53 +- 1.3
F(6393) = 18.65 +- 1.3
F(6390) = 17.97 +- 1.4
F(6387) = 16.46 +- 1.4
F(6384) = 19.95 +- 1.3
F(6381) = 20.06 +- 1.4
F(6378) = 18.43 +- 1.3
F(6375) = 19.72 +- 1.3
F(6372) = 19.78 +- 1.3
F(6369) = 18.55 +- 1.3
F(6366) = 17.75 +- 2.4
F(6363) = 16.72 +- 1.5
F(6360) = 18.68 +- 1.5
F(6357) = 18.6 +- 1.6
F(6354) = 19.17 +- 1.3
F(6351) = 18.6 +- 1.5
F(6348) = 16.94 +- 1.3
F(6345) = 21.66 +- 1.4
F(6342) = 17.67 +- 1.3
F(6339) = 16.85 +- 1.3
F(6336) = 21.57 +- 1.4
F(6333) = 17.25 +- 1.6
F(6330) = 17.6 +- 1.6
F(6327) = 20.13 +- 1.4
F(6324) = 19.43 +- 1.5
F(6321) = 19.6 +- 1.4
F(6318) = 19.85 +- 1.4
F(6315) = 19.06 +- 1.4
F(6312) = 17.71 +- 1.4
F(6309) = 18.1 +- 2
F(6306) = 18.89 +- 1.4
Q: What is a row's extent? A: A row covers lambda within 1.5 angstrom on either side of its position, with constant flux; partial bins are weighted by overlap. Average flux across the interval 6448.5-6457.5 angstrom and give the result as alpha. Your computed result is 18.4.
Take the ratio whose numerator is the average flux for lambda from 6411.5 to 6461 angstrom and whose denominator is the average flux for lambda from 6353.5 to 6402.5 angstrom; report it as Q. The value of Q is 0.97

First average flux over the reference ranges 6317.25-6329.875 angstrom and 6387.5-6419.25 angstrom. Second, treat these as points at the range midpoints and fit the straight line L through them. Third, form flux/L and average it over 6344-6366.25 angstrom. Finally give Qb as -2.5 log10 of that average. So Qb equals 0.02 mag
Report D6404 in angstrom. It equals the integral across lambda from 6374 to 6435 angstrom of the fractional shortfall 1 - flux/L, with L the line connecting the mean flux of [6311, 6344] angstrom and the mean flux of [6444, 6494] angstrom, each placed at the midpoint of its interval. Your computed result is 1.78 angstrom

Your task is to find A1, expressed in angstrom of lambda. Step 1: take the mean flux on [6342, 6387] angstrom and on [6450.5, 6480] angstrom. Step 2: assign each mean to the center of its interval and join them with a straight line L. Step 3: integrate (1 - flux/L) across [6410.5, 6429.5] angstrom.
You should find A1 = 1.2 angstrom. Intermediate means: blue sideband 18.8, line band 17.7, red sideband 18.9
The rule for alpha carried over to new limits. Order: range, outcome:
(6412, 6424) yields 17.8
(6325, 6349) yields 18.8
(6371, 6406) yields 18.6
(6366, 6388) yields 19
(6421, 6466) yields 18.1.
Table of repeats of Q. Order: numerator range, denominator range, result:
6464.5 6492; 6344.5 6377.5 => 0.98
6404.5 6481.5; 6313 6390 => 0.97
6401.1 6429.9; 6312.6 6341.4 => 0.93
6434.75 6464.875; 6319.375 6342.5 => 0.98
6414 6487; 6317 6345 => 0.95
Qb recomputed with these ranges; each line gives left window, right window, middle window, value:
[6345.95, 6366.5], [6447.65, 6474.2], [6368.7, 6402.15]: -0.03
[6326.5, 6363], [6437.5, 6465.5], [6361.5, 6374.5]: 0.01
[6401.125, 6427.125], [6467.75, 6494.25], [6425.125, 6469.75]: -0.02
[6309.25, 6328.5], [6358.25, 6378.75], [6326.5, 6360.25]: 0.01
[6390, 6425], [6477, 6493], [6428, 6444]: 0.01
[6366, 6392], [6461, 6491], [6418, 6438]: 0.05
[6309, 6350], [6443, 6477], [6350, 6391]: 0.01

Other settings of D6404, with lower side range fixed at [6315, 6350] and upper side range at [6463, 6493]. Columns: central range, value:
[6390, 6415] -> 1.1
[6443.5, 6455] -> 0.1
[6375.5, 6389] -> -0.1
